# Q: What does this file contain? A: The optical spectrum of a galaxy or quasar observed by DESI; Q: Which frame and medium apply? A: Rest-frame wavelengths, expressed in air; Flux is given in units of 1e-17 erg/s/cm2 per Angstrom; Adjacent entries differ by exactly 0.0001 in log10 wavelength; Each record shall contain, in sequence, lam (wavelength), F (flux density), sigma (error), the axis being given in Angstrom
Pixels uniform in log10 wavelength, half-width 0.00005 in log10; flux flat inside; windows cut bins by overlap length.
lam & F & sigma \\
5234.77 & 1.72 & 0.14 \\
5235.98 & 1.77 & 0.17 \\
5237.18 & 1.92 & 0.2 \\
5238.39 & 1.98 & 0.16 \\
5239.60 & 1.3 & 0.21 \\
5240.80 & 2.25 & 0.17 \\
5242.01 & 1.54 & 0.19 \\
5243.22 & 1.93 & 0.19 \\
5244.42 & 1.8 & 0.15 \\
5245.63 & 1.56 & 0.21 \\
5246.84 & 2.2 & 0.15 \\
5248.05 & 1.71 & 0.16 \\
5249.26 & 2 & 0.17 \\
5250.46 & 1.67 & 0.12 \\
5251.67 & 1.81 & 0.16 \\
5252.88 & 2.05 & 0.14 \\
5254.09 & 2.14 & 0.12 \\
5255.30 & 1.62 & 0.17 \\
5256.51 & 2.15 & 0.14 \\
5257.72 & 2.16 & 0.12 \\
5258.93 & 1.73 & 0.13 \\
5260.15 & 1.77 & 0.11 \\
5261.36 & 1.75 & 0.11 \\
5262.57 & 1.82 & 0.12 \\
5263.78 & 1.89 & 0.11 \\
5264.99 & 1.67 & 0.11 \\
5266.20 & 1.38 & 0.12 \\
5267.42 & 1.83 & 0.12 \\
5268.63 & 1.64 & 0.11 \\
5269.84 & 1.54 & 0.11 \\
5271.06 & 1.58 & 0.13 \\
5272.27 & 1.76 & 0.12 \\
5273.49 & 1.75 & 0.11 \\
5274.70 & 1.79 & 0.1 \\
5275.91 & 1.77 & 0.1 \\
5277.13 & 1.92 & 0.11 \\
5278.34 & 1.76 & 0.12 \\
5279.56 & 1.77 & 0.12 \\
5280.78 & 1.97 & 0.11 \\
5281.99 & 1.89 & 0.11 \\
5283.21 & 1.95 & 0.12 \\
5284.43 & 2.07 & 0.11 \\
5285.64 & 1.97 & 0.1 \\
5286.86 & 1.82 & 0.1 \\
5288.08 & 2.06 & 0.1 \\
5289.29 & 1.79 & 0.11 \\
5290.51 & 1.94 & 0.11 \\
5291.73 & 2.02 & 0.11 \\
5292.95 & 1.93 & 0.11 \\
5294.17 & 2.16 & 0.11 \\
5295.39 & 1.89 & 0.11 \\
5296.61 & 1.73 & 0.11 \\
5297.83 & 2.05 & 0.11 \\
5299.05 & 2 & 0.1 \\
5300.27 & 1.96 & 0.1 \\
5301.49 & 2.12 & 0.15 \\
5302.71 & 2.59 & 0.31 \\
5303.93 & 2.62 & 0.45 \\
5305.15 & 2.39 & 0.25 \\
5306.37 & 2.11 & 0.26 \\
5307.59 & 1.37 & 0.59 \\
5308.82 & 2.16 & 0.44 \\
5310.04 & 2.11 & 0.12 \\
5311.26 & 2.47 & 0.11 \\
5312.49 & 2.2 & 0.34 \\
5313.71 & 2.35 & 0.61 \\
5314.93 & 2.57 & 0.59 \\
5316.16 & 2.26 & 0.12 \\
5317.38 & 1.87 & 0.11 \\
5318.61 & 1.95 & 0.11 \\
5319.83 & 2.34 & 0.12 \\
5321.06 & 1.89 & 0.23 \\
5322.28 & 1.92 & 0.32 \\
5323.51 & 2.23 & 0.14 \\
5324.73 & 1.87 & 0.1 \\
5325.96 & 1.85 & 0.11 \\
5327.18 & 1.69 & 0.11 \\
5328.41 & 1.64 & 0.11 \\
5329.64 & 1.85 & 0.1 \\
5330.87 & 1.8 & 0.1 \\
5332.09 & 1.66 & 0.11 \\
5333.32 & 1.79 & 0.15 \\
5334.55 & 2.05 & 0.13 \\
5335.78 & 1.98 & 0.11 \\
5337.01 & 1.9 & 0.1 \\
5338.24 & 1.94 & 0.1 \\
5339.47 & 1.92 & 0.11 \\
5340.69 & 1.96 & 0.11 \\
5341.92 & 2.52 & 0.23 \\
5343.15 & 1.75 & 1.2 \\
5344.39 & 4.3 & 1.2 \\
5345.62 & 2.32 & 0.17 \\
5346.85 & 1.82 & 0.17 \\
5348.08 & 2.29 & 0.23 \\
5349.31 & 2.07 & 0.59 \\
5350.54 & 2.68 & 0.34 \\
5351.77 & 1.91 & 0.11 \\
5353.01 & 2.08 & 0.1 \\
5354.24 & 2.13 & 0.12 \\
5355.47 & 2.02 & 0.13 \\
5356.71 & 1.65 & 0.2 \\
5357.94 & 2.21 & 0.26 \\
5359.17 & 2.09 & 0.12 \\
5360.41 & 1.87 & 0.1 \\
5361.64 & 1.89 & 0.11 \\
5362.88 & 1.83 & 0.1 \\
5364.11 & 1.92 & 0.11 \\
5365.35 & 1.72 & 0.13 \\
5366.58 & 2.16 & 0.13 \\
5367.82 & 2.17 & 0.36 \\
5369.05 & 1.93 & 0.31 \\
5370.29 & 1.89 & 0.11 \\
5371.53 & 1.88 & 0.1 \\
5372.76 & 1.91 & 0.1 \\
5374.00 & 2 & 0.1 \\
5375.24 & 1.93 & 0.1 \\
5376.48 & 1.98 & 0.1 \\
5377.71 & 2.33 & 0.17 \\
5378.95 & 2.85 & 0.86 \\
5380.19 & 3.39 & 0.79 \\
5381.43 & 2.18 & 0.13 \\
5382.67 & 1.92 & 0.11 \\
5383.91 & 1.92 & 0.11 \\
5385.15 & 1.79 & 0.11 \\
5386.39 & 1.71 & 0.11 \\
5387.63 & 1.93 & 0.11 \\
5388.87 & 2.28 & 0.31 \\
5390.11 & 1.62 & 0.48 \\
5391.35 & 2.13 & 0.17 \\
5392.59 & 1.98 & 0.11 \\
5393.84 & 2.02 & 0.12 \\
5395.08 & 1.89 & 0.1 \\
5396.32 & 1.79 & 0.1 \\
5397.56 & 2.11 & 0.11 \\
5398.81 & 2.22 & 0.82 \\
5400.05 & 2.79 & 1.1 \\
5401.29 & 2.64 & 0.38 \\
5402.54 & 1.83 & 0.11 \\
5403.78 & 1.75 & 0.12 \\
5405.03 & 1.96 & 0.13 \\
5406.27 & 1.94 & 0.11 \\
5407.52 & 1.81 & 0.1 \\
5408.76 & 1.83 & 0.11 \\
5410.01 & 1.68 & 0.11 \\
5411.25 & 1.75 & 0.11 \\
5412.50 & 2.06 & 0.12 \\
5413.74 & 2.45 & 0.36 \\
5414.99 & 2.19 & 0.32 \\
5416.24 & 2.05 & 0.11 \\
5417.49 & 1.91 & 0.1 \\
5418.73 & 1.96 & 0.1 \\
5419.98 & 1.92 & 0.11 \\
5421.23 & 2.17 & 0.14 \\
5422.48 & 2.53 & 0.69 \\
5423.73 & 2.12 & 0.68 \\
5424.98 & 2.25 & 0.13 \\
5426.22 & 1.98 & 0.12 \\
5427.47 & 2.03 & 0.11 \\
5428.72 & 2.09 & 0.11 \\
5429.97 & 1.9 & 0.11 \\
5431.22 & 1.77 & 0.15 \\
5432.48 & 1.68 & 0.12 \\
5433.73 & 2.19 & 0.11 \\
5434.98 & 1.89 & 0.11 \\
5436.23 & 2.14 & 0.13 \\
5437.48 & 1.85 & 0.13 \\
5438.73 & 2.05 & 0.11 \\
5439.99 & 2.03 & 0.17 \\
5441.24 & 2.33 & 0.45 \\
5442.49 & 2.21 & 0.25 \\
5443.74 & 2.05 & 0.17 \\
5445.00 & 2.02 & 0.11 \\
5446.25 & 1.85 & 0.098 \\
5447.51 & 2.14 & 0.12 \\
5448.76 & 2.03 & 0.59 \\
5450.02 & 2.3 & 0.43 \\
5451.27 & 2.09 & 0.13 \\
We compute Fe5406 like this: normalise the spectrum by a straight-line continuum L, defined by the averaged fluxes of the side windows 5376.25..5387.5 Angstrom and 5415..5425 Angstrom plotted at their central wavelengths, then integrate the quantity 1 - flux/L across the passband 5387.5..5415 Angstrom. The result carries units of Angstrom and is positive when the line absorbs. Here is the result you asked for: 1.8 Angstrom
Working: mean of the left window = 2.23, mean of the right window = 2.11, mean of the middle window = 2.03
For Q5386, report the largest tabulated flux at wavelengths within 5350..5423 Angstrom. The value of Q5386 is 3.39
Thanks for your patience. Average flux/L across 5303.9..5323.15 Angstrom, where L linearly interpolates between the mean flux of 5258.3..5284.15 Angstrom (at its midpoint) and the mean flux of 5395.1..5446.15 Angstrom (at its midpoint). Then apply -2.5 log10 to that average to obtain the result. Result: -0.17 mag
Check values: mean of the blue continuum 1.76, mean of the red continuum 2.04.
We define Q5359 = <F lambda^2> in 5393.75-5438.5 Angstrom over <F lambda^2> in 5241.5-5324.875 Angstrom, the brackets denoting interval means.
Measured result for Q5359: 1.10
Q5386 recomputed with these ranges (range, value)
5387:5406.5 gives 2.79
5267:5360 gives 4.3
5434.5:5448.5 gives 2.33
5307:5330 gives 2.57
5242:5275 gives 2.2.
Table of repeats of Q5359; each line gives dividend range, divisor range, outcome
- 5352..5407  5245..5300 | 1.15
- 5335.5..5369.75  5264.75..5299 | 1.18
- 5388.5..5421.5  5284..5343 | 1.03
